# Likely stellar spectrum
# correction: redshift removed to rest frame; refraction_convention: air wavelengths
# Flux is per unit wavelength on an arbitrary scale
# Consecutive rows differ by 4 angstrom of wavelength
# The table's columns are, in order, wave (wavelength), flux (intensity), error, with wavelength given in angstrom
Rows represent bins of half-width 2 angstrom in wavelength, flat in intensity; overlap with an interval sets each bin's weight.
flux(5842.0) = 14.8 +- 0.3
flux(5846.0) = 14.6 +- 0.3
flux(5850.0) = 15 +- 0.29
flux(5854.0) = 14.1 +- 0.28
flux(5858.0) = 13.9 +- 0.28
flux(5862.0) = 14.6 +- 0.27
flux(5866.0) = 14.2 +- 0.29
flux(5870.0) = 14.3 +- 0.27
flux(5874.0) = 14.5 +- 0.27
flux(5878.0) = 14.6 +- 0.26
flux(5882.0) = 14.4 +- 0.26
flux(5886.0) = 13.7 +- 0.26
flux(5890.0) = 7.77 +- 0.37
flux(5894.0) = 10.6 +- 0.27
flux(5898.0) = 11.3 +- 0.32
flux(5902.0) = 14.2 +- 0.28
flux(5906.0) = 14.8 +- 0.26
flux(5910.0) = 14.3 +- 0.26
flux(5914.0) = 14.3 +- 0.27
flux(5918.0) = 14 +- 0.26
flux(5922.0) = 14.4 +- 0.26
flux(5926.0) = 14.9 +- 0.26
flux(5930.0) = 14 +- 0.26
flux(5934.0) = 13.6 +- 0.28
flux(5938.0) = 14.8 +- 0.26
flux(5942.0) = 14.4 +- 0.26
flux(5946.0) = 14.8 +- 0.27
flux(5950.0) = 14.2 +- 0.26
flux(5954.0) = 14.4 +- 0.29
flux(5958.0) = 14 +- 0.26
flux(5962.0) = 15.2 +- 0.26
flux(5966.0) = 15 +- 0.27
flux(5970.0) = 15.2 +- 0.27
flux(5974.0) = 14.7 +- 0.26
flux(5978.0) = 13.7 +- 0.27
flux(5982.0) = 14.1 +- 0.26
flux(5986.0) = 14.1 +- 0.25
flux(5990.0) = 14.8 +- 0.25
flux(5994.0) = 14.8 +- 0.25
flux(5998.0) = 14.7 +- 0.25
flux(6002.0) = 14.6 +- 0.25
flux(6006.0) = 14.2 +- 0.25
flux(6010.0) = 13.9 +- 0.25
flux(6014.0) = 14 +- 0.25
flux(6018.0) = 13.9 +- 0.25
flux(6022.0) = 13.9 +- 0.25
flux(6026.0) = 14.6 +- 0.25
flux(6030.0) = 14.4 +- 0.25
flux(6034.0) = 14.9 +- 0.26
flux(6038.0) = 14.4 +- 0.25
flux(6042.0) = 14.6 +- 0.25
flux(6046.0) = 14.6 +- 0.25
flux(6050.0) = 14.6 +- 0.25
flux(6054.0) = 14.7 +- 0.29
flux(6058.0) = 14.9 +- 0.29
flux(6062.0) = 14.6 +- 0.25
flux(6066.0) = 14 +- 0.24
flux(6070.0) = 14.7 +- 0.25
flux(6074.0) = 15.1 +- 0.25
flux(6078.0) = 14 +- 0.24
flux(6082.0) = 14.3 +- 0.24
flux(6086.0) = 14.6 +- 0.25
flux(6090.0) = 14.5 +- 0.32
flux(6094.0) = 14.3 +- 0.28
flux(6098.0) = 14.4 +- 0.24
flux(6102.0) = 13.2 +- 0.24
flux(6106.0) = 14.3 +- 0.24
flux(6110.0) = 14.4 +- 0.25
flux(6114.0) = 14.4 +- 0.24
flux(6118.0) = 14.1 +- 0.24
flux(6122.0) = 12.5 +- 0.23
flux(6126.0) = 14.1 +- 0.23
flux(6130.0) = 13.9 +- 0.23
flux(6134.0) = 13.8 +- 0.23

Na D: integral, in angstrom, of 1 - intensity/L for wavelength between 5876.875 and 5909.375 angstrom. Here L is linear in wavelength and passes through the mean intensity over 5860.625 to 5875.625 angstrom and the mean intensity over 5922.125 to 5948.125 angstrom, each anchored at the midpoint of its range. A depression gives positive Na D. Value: 3.9 angstrom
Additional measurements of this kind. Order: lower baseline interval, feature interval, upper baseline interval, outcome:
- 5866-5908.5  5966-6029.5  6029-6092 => -1.6 angstrom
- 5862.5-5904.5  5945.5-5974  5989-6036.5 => -1.7 angstrom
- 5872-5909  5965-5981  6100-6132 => -1.6 angstrom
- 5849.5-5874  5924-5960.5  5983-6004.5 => 0.3 angstrom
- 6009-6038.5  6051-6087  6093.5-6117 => -0.9 angstrom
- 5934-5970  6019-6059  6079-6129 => -0.7 angstrom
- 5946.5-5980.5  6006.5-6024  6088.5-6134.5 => 0.5 angstrom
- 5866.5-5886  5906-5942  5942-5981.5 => 0.4 angstrom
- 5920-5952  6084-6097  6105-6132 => -0.4 angstrom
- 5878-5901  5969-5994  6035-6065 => -1.8 angstrom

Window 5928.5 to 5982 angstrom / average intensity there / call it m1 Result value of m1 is 14.5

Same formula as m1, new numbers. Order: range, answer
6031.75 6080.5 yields 14.6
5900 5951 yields 14.4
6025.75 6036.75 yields 14.6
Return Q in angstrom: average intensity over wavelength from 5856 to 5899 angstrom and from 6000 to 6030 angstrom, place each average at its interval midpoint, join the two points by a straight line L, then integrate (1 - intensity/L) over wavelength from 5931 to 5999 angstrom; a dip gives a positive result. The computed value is -3.45 angstrom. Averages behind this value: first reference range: 13.1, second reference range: 14.2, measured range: 14.5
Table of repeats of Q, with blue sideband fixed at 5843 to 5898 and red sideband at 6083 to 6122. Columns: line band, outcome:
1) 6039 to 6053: -0.6 angstrom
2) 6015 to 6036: -0.6 angstrom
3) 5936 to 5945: -0.6 angstrom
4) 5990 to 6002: -0.8 angstrom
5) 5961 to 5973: -1.1 angstrom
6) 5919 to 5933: -0.7 angstrom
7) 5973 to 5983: -0.2 angstrom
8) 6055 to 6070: -0.5 angstrom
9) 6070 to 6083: -0.4 angstrom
